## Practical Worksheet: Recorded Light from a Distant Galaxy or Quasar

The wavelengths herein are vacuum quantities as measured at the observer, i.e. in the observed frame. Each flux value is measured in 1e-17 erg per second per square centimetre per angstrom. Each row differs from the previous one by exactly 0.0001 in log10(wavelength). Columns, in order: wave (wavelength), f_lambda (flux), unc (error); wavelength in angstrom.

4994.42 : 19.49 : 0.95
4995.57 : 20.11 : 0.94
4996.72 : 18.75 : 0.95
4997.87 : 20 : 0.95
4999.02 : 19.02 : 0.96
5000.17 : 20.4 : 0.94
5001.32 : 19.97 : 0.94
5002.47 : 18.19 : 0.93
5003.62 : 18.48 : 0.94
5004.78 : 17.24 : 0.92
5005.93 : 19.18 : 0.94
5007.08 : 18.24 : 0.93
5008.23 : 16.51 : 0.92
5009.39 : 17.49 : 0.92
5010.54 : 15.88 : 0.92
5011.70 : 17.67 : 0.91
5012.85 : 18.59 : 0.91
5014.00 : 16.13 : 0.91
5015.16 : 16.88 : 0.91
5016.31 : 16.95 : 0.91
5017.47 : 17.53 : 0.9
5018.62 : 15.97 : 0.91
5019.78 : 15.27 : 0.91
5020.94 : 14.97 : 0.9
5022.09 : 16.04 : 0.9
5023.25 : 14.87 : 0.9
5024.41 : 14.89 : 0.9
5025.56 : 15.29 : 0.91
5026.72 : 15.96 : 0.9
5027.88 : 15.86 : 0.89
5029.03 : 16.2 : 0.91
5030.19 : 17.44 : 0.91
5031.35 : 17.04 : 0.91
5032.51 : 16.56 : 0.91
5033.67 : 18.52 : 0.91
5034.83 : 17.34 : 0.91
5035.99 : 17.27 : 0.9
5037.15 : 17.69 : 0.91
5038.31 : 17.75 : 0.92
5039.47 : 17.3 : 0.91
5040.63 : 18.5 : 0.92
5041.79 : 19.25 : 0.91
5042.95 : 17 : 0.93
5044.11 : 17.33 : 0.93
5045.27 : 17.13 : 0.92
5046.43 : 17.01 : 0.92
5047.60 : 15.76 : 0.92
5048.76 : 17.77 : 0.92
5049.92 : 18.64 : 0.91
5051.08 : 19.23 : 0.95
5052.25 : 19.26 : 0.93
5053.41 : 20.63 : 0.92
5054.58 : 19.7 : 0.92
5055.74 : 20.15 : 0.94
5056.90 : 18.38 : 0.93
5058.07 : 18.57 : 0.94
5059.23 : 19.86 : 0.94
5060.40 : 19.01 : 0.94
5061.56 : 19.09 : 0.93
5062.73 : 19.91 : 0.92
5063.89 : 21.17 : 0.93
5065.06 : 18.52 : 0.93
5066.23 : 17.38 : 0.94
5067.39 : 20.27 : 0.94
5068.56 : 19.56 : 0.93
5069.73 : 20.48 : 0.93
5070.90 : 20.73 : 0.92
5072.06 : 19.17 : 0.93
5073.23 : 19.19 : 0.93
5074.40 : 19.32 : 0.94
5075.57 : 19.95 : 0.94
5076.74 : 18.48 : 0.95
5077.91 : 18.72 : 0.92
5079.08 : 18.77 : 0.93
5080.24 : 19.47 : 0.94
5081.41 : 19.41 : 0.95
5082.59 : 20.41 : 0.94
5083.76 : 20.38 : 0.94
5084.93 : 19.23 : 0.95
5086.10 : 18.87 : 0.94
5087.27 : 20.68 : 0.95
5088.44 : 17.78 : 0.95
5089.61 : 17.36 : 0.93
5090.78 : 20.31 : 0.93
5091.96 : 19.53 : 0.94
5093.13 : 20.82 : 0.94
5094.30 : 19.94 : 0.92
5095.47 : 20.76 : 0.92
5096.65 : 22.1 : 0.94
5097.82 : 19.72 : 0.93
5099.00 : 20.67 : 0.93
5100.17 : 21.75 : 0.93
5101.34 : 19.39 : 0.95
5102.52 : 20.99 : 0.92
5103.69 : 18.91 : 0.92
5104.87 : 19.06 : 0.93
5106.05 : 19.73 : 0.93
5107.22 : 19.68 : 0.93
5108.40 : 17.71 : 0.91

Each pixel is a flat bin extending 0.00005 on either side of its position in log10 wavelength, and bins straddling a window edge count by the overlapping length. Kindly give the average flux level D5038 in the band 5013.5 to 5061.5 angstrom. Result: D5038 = 17.4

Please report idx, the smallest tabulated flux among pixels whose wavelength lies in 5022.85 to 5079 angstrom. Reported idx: 14.87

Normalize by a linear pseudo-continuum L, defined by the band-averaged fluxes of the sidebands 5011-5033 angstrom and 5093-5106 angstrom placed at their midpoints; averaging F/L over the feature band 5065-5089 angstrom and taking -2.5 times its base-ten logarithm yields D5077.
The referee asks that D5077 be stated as -0.01 mag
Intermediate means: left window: 16.3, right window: 20.3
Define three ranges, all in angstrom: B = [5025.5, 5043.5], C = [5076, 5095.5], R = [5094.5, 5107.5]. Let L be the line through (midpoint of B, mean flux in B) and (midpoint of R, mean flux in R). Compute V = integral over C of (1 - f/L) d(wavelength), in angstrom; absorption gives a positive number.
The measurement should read 0.1 angstrom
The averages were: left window 17.2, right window 20.3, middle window 19.4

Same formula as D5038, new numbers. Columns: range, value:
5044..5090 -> 19.1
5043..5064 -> 18.7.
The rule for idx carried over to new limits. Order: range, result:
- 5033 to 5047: 17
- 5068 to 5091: 17.36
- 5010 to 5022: 14.97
